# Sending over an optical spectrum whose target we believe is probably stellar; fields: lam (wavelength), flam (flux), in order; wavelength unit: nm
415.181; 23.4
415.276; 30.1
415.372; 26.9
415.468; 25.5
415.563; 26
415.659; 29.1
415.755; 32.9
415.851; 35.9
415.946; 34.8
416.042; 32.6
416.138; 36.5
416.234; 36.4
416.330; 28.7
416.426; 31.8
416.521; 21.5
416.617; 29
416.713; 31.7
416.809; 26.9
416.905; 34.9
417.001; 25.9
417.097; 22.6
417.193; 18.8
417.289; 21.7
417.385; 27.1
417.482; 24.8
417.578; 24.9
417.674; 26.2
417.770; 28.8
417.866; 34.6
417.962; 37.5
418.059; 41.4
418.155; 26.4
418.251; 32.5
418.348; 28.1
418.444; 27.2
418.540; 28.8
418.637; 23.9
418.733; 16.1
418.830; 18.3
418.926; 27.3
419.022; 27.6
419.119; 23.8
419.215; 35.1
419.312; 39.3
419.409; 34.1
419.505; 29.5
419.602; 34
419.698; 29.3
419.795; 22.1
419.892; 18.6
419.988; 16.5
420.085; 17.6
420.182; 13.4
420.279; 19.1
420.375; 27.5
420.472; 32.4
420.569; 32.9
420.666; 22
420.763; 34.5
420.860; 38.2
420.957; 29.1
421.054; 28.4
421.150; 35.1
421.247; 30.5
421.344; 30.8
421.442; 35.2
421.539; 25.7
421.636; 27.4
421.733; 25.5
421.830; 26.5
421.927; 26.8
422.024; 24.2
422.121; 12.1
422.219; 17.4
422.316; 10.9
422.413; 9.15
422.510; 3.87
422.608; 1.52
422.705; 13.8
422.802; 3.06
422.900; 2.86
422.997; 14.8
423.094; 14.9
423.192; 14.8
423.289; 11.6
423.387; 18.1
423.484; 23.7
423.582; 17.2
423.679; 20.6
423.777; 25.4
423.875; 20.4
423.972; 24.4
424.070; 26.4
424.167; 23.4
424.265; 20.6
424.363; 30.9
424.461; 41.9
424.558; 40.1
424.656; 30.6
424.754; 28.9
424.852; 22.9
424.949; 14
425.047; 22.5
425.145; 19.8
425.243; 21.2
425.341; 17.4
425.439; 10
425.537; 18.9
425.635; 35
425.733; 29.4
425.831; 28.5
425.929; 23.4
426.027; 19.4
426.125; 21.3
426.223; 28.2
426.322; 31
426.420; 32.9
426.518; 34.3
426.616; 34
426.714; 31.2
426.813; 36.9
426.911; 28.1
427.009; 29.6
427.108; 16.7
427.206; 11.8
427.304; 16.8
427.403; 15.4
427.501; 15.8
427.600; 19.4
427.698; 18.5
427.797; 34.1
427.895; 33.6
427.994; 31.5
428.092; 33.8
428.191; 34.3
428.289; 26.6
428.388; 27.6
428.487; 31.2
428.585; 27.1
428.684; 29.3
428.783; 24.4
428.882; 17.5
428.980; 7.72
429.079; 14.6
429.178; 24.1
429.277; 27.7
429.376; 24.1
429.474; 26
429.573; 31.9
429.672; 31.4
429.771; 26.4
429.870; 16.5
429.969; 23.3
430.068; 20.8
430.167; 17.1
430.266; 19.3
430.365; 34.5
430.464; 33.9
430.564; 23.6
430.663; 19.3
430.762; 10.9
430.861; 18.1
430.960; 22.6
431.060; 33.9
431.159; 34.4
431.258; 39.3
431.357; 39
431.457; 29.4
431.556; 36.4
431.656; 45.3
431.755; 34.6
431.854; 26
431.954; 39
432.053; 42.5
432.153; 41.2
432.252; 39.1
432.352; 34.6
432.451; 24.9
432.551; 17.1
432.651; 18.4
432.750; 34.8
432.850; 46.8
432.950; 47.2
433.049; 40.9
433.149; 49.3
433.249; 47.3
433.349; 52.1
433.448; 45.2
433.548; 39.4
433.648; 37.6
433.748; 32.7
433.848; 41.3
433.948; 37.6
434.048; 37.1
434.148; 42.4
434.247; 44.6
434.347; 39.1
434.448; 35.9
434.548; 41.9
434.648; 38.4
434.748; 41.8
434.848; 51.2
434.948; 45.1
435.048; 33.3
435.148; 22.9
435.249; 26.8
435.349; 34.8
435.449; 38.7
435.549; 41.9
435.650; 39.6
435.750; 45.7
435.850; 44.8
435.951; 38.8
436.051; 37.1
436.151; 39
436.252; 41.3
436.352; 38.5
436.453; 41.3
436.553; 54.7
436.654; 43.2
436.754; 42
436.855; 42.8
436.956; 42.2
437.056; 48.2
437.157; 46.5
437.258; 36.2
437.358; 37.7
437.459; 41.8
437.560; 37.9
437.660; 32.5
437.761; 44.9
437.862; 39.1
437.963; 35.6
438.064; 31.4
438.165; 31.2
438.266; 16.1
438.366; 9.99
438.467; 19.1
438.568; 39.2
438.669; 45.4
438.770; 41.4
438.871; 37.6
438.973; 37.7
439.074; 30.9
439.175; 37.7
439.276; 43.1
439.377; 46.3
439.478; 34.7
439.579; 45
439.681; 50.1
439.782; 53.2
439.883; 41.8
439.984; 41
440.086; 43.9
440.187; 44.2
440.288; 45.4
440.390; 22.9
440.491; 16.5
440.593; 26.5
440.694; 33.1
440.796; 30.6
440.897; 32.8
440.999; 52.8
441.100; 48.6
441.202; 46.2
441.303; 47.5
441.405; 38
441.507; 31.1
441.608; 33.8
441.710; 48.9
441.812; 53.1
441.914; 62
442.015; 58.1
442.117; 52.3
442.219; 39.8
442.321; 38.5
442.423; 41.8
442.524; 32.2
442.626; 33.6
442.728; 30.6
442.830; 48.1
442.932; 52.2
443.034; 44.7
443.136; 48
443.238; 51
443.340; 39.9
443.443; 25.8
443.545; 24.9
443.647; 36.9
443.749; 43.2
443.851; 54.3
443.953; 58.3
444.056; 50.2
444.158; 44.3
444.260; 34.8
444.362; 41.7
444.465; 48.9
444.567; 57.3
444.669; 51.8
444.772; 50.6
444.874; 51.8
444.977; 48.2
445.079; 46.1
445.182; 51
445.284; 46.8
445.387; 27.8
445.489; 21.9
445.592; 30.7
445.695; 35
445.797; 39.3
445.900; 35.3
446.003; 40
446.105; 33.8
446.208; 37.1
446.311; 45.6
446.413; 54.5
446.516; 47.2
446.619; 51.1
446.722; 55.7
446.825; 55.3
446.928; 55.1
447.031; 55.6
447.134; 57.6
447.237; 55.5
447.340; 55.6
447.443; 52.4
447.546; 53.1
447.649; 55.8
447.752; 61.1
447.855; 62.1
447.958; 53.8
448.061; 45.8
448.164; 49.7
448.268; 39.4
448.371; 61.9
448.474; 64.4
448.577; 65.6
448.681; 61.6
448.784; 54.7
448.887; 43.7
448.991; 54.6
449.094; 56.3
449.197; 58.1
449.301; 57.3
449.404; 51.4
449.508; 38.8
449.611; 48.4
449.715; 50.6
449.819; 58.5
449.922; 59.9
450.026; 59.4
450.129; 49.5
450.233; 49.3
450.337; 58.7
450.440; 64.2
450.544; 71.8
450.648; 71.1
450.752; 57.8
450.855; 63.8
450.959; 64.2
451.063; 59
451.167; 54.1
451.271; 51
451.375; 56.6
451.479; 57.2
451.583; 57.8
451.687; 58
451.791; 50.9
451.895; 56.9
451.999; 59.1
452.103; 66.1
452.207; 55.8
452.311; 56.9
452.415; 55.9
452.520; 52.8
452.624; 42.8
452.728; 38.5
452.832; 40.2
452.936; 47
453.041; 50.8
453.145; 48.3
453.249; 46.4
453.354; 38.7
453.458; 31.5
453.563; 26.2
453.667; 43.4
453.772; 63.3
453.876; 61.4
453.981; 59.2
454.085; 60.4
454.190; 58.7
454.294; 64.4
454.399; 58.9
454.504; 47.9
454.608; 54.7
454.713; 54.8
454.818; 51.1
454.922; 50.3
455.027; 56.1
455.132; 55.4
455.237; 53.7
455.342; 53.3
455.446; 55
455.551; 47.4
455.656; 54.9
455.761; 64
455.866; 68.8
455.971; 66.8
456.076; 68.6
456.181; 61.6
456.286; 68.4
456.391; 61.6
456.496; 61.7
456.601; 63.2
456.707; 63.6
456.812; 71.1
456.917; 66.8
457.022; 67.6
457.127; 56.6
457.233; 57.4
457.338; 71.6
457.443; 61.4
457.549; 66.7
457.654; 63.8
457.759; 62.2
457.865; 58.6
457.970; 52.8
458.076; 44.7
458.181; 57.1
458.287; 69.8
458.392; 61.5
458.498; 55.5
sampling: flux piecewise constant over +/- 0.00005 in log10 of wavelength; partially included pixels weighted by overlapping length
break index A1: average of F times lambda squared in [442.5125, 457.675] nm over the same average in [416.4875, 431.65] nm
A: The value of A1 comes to 2.37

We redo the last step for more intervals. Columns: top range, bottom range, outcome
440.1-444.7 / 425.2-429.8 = 1.78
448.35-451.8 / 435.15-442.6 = 1.52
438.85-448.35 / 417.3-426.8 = 1.99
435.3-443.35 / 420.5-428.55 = 1.80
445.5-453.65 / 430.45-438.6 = 1.51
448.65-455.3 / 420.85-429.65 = 2.59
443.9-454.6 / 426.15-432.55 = 2.06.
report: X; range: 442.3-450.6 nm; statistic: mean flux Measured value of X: 48.6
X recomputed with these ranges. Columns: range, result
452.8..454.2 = 48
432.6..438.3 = 39.6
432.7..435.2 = 41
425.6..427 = 29.5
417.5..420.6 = 27.3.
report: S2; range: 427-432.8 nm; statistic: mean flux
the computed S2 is 26.8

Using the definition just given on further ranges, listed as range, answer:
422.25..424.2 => 15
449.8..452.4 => 58.7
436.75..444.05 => 40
